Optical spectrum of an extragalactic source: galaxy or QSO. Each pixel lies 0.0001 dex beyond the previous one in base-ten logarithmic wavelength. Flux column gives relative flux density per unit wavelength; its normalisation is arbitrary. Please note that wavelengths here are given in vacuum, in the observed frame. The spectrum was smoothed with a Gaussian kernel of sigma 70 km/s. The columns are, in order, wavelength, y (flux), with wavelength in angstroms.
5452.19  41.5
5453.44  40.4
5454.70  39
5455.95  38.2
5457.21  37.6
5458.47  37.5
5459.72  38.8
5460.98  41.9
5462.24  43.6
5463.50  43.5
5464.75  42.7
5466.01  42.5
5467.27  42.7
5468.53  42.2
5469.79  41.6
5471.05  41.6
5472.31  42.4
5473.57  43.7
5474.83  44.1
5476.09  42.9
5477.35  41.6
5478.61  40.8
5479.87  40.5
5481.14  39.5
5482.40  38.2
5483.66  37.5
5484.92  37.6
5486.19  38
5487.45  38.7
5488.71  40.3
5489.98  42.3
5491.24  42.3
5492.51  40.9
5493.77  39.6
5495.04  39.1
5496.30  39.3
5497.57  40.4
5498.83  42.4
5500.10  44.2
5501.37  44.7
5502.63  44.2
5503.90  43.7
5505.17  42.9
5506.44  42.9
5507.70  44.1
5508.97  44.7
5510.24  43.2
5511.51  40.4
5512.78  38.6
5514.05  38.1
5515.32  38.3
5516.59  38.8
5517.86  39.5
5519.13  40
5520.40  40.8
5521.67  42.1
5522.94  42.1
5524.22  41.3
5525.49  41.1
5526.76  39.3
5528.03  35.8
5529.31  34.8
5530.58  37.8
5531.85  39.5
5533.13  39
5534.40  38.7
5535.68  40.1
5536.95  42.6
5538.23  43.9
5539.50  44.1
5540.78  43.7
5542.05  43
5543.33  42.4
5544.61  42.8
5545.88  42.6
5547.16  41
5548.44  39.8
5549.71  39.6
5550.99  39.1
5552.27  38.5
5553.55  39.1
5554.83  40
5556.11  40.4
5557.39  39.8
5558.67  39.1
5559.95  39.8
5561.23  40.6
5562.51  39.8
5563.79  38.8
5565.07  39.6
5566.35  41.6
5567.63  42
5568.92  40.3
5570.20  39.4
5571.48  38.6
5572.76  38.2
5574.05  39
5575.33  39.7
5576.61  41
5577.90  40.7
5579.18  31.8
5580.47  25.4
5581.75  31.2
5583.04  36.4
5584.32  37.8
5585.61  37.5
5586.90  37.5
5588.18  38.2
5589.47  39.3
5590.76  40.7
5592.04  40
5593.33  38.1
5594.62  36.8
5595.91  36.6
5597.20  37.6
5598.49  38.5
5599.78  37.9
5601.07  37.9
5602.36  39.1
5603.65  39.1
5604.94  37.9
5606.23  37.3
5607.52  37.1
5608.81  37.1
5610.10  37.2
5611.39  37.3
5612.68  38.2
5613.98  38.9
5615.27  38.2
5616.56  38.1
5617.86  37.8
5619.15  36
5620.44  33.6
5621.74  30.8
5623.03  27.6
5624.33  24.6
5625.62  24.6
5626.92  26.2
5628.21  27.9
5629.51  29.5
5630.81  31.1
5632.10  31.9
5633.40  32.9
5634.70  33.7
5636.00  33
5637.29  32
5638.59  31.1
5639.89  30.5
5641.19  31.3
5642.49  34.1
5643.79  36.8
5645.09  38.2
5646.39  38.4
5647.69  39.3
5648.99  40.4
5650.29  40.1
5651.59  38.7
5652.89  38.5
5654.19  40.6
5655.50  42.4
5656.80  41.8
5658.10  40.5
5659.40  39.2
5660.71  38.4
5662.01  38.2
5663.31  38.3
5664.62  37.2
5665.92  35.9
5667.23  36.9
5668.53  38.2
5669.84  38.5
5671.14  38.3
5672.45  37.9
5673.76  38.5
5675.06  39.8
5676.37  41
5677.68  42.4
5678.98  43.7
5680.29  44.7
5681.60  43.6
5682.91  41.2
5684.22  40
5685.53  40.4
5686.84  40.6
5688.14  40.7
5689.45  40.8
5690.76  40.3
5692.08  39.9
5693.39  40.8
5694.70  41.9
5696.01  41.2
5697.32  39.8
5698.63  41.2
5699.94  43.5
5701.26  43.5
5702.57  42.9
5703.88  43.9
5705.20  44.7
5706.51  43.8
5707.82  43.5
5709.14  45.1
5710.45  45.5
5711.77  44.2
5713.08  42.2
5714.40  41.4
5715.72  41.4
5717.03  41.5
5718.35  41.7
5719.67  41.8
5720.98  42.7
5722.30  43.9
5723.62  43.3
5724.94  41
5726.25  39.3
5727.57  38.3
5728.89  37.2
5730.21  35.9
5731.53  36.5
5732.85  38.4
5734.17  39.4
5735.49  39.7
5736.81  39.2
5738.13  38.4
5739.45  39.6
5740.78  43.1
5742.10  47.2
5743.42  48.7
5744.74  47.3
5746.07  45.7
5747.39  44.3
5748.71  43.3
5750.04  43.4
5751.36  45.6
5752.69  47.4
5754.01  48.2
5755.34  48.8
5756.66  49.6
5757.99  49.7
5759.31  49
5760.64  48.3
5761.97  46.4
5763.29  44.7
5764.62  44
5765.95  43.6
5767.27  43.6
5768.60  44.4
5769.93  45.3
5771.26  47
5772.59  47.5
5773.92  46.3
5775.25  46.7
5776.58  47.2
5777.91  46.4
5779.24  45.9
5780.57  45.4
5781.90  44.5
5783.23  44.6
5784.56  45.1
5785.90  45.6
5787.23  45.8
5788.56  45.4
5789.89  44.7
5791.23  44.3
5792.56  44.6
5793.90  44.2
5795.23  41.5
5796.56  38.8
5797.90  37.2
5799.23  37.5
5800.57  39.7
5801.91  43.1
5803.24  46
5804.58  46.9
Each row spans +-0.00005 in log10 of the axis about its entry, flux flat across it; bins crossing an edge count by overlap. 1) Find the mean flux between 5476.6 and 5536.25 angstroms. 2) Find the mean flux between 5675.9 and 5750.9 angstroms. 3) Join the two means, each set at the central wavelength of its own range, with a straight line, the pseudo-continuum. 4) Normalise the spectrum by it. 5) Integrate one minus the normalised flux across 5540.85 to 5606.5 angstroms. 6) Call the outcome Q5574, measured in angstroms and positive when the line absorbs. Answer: 3.3 angstroms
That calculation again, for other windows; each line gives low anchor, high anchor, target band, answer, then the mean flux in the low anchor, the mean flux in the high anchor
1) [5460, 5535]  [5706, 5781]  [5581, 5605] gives 2.5 angstroms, 40.9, 43.8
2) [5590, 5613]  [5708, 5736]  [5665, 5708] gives -0.9 angstroms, 38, 41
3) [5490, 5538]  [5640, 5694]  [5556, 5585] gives 1.4 angstroms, 40.8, 39.3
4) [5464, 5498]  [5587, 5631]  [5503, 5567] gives -3.3 angstroms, 40.9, 35.6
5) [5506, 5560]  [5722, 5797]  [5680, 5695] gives 0.6 angstroms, 40.5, 44.1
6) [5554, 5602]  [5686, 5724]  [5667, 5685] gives 0.4 angstroms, 38.3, 42.3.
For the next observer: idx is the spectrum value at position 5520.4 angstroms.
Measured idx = 40.8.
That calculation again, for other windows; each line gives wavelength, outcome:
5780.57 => 45.4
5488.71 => 40.3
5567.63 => 42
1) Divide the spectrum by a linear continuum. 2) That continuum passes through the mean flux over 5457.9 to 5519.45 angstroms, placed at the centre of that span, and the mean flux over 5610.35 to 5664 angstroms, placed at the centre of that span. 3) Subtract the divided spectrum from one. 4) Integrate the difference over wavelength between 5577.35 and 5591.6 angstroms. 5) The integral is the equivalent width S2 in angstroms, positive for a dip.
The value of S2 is 0.5 angstroms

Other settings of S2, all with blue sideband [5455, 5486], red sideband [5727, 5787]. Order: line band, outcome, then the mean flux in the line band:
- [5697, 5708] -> 0.2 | 43.1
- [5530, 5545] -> 0.1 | 41.4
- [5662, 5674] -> 1.5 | 37.7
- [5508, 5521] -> 0.3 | 40.3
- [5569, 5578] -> 0.6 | 39.5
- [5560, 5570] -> 0.4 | 40.3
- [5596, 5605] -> 0.9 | 38.2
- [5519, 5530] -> 0.5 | 39.7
